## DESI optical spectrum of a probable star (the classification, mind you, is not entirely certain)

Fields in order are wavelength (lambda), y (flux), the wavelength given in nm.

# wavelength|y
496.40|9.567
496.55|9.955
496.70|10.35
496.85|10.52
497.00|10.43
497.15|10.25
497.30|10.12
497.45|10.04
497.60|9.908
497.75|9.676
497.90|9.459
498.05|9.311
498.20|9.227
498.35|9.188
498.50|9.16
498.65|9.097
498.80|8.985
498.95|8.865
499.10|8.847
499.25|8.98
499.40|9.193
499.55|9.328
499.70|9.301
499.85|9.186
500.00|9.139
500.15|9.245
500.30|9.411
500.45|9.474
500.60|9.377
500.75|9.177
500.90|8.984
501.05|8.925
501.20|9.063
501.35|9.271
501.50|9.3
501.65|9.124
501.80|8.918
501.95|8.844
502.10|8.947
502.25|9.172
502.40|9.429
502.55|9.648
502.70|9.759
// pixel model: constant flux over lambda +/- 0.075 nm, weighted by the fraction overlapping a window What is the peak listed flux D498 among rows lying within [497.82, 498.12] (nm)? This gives 9.459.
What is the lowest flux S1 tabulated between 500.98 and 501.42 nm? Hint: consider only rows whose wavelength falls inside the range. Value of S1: 8.925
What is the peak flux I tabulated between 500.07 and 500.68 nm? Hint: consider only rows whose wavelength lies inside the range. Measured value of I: 9.474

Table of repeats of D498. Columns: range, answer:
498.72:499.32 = 8.985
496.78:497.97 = 10.52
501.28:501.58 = 9.3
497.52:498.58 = 9.908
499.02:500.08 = 9.328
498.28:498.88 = 9.188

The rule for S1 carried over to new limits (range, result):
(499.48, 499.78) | 9.301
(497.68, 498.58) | 9.16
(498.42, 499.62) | 8.847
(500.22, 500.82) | 9.177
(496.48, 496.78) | 9.955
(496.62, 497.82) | 9.676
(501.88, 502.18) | 8.844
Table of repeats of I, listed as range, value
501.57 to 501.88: 9.124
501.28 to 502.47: 9.429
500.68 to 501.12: 9.177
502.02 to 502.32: 9.172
